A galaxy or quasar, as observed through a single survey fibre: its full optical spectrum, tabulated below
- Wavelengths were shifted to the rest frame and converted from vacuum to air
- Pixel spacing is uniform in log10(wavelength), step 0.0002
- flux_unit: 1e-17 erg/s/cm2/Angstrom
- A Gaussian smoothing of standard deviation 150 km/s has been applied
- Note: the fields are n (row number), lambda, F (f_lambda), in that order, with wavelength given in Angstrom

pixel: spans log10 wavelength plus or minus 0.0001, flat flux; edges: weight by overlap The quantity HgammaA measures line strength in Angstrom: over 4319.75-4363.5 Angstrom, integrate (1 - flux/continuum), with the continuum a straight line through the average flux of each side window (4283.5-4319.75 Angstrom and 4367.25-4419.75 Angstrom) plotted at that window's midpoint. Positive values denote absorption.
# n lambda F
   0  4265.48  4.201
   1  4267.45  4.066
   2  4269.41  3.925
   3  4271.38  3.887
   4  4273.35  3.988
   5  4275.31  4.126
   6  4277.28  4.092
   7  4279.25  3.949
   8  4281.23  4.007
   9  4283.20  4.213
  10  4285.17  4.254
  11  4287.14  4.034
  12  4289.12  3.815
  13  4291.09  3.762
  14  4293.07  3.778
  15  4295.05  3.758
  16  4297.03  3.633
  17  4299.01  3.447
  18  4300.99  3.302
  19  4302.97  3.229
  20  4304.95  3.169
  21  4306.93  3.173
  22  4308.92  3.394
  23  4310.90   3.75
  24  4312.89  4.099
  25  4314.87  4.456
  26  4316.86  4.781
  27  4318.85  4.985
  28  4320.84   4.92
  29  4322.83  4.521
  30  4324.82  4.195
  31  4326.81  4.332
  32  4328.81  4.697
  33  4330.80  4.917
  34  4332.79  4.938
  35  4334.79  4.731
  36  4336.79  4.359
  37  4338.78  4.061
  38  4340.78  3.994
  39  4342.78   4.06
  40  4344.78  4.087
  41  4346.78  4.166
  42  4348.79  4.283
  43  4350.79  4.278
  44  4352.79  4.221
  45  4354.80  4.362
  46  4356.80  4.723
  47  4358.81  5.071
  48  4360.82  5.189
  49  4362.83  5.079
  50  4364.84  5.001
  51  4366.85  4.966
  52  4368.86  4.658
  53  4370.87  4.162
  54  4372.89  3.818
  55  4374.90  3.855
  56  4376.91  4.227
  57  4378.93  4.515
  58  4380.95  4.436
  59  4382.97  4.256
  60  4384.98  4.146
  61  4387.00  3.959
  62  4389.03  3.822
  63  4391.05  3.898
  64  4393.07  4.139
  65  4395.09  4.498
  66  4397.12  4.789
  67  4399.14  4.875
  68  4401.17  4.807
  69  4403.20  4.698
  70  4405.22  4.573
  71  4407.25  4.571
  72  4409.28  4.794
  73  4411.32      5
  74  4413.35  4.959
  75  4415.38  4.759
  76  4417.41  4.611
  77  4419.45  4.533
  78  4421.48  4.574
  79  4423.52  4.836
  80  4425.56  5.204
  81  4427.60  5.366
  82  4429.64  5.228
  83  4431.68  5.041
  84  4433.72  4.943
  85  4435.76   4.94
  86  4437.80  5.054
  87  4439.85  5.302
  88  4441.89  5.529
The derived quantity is -4.4 Angstrom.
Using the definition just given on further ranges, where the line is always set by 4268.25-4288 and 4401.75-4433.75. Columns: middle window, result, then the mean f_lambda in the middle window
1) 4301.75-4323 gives 1.2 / 4.02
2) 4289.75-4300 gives 1.1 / 3.68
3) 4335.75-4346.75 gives 0.7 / 4.12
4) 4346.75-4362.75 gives -0.4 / 4.59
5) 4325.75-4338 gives -0.8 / 4.65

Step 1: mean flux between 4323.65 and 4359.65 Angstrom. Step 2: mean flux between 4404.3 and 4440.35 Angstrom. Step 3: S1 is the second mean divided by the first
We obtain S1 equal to 1.11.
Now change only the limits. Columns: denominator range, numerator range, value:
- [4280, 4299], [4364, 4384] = 1.13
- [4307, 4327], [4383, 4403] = 1.01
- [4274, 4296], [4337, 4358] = 1.06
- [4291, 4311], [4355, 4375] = 1.35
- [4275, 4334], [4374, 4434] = 1.13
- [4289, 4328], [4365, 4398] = 1.09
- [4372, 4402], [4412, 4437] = 1.15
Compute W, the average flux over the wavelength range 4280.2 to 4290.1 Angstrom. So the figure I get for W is 4.06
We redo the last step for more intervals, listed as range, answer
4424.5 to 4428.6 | 5.28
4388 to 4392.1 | 3.86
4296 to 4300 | 3.54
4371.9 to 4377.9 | 3.97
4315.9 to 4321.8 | 4.89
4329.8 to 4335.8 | 4.86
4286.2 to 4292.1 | 3.87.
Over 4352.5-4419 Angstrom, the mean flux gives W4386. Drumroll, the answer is 4.53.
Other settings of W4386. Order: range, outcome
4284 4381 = 4.24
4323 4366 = 4.51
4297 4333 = 4.1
